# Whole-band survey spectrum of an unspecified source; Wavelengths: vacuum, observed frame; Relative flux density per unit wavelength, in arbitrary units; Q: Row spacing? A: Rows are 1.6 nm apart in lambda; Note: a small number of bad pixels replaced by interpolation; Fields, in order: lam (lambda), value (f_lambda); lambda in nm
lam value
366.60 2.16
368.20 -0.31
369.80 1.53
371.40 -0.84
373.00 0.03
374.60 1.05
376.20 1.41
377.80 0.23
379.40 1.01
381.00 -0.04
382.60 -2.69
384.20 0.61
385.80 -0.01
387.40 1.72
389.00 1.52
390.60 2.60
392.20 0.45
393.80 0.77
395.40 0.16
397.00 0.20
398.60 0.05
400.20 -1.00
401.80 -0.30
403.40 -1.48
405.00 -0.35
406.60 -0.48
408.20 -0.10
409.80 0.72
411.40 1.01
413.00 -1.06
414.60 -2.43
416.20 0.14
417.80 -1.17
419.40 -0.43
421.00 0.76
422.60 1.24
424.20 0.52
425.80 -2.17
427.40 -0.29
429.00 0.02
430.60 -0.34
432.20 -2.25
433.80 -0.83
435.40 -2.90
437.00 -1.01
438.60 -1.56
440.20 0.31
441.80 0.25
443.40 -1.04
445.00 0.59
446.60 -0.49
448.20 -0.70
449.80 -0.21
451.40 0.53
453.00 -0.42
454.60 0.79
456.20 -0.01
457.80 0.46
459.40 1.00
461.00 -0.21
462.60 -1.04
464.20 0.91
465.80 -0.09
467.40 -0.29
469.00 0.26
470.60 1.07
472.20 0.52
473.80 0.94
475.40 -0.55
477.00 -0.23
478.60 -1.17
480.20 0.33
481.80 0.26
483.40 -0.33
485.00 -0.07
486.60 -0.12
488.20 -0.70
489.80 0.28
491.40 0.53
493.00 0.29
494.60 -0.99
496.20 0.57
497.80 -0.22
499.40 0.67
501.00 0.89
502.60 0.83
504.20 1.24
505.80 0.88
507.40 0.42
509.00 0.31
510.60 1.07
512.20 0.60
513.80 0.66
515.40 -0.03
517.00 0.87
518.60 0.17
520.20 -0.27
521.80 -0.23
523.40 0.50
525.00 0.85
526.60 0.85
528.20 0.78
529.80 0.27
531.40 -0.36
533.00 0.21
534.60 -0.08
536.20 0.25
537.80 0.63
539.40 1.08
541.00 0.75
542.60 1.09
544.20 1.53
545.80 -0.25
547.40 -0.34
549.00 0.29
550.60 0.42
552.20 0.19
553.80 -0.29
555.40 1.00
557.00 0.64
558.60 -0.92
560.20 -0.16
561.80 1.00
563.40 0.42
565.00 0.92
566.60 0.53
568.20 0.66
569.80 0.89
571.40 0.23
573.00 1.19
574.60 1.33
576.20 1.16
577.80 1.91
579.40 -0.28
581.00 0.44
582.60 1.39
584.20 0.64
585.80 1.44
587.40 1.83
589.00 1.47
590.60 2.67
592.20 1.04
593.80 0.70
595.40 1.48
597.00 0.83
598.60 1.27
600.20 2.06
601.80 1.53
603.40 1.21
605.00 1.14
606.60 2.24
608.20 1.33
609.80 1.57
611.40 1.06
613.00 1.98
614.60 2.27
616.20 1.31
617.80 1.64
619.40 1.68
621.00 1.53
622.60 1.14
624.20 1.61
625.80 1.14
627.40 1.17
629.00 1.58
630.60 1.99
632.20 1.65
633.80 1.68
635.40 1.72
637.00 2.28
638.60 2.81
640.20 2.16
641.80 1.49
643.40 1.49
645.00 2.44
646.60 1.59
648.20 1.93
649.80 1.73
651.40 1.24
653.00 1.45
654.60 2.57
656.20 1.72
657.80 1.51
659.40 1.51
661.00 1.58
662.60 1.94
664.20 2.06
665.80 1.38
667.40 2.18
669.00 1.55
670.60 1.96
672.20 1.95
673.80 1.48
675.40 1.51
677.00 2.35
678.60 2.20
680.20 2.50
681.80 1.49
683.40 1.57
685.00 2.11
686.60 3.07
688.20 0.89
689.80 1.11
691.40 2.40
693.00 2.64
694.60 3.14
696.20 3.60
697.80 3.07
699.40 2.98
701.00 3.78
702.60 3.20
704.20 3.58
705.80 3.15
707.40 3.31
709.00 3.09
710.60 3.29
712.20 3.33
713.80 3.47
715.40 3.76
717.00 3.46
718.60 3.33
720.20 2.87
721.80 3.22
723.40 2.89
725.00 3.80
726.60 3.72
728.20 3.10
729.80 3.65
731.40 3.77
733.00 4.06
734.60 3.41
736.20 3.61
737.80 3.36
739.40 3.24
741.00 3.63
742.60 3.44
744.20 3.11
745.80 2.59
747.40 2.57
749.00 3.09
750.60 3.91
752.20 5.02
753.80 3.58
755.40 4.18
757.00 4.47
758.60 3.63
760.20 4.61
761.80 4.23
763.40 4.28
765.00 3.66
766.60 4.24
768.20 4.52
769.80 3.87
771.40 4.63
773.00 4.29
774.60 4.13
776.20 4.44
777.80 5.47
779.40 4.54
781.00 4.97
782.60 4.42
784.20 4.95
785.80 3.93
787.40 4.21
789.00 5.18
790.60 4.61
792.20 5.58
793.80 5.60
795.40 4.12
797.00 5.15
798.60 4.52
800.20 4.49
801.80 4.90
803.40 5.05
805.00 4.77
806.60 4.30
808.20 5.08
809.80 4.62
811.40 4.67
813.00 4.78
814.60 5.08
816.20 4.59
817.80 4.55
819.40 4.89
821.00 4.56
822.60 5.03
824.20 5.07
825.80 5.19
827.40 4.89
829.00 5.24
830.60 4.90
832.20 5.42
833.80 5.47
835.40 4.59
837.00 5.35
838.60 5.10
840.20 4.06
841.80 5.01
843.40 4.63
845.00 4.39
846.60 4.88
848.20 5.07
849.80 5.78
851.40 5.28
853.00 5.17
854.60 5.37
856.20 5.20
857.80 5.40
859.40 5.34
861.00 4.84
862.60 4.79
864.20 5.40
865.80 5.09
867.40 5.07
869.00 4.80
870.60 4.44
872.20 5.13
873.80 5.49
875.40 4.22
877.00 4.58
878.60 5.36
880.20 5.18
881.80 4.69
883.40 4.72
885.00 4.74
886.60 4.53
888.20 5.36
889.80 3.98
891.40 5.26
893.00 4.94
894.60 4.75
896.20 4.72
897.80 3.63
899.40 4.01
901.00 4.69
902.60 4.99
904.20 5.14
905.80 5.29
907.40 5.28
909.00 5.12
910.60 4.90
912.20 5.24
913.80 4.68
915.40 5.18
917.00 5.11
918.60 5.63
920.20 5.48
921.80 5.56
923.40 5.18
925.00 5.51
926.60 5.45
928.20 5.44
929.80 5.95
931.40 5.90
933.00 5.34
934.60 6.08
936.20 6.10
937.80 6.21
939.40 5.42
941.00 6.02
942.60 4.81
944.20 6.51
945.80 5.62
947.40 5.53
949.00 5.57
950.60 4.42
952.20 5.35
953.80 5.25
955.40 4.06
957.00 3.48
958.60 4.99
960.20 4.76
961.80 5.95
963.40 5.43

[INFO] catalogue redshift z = 0.735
